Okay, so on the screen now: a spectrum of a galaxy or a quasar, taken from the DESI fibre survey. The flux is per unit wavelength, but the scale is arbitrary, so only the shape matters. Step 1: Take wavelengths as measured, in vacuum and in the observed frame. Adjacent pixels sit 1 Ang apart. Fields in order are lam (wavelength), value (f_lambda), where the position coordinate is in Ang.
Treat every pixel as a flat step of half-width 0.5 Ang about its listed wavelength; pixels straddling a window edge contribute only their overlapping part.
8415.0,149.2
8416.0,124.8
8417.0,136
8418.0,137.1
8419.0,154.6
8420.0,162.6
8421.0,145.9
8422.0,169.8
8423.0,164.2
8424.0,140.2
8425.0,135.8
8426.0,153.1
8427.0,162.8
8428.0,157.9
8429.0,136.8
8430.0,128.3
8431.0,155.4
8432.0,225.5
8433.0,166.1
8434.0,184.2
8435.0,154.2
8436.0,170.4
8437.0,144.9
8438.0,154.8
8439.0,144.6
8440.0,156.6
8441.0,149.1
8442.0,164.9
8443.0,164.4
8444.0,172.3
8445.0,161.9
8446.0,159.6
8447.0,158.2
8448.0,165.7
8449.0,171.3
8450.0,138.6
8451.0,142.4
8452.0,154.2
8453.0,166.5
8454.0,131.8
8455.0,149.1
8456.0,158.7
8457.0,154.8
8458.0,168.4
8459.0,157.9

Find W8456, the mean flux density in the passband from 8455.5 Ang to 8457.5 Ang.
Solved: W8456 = 157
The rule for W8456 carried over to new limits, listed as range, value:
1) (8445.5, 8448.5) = 161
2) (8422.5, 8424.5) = 152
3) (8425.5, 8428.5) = 158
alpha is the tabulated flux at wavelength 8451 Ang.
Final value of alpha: 142.4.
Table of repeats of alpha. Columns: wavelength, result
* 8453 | 166.5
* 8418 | 137.1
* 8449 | 171.3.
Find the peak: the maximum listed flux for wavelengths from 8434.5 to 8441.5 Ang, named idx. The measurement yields 170.4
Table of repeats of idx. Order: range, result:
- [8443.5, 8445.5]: 172.3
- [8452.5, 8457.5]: 166.5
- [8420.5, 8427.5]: 169.8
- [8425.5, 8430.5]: 162.8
